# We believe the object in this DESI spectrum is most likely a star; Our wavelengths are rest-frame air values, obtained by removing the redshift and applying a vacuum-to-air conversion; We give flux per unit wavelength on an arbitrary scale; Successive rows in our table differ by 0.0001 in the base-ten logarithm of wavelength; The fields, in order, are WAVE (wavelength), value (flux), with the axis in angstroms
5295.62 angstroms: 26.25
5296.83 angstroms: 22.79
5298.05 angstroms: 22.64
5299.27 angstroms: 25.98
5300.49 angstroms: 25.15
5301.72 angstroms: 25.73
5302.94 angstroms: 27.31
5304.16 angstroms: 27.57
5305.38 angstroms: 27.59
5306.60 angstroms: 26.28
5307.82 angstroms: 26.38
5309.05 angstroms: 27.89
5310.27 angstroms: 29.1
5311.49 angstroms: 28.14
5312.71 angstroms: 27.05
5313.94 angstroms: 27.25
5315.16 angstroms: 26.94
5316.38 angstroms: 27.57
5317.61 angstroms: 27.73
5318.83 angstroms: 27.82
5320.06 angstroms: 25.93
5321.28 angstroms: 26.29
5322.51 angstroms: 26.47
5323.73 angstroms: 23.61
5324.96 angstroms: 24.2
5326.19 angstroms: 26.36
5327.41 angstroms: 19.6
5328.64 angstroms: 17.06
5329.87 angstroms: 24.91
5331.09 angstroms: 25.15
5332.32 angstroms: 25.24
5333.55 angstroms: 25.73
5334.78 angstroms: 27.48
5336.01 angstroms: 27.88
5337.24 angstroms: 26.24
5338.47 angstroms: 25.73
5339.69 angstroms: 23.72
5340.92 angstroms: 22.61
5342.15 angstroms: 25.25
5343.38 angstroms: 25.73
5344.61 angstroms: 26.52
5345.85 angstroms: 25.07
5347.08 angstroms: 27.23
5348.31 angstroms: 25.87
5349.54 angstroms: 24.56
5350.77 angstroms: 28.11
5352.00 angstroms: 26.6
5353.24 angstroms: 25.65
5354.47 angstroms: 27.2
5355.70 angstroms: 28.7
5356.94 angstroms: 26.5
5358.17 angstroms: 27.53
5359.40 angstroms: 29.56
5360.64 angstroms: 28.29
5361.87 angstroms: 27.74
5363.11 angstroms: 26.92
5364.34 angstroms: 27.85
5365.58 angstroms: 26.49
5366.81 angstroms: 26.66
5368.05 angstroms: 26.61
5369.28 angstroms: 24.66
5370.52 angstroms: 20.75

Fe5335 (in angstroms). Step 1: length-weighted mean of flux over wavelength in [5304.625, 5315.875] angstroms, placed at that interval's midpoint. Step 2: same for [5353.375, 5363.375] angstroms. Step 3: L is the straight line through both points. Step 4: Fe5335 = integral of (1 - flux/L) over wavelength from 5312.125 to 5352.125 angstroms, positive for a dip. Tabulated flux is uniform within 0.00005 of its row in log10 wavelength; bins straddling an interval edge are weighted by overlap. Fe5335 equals 2.9 angstroms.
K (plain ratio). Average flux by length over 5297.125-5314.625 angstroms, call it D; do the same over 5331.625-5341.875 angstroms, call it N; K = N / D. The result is 0.96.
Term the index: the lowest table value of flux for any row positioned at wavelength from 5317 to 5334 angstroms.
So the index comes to 17.06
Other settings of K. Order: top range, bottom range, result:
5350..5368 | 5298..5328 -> 1.04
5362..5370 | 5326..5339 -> 1.08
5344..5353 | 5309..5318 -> 0.95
